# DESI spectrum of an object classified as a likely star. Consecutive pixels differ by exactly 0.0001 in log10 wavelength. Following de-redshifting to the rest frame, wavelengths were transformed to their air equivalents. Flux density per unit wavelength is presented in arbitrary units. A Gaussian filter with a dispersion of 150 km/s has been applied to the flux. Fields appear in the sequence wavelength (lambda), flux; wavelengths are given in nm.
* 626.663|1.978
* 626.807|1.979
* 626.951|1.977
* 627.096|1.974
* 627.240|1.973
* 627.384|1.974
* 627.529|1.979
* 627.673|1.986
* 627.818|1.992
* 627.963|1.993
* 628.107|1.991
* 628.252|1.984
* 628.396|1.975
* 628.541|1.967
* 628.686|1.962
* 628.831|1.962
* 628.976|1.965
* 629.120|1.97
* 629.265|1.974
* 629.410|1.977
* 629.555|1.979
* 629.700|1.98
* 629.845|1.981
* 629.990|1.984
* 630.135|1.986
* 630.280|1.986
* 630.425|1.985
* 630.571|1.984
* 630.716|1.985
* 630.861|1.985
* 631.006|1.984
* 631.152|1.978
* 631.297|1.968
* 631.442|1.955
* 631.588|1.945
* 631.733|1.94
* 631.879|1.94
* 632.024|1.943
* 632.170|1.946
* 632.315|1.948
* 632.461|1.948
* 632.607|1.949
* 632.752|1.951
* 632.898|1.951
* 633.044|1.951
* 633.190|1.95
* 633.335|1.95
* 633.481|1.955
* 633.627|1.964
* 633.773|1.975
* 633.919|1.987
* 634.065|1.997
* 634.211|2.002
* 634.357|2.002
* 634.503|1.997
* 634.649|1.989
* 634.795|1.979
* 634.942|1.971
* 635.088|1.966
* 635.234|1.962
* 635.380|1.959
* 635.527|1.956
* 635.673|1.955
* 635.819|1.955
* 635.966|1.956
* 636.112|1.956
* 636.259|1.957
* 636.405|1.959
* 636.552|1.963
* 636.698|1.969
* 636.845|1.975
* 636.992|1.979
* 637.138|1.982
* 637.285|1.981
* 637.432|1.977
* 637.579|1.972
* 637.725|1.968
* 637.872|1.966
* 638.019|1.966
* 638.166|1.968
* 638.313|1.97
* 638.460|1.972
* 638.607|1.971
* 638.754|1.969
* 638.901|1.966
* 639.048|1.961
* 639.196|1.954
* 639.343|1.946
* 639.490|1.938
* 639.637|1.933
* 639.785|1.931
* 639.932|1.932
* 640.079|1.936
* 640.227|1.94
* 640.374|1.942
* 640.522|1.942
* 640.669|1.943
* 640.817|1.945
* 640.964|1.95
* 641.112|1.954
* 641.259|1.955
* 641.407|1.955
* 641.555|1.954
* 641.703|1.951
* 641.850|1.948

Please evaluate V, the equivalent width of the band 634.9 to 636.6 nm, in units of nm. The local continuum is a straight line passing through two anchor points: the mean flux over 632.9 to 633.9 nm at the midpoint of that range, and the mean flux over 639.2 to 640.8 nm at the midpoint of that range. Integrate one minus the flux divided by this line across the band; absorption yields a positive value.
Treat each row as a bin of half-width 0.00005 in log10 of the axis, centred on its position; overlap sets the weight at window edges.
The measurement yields -0.01 nm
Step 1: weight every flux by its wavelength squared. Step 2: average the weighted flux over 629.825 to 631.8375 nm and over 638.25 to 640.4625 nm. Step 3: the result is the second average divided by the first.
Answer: 1.01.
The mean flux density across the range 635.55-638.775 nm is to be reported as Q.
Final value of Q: 1.97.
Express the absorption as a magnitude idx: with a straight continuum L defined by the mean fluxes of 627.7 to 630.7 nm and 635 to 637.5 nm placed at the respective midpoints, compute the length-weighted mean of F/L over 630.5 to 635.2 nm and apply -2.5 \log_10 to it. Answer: 0.00 mag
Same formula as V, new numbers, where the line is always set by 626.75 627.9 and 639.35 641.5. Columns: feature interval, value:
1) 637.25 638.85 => -0.02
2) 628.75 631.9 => 0.00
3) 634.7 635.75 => 0.00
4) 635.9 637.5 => -0.01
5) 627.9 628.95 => 0.00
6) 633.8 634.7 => -0.02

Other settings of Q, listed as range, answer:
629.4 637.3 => 1.97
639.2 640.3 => 1.94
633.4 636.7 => 1.97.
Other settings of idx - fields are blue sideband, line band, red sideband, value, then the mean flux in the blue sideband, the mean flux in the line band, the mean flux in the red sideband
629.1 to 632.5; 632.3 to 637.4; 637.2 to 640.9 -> 0.00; 1.97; 1.97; 1.96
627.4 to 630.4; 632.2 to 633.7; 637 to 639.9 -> 0.01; 1.98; 1.95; 1.96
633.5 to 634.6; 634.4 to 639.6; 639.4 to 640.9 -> 0.00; 1.99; 1.97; 1.94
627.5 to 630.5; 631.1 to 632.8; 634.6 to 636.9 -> 0.01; 1.98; 1.95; 1.96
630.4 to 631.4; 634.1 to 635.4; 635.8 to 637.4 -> -0.01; 1.98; 1.98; 1.97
